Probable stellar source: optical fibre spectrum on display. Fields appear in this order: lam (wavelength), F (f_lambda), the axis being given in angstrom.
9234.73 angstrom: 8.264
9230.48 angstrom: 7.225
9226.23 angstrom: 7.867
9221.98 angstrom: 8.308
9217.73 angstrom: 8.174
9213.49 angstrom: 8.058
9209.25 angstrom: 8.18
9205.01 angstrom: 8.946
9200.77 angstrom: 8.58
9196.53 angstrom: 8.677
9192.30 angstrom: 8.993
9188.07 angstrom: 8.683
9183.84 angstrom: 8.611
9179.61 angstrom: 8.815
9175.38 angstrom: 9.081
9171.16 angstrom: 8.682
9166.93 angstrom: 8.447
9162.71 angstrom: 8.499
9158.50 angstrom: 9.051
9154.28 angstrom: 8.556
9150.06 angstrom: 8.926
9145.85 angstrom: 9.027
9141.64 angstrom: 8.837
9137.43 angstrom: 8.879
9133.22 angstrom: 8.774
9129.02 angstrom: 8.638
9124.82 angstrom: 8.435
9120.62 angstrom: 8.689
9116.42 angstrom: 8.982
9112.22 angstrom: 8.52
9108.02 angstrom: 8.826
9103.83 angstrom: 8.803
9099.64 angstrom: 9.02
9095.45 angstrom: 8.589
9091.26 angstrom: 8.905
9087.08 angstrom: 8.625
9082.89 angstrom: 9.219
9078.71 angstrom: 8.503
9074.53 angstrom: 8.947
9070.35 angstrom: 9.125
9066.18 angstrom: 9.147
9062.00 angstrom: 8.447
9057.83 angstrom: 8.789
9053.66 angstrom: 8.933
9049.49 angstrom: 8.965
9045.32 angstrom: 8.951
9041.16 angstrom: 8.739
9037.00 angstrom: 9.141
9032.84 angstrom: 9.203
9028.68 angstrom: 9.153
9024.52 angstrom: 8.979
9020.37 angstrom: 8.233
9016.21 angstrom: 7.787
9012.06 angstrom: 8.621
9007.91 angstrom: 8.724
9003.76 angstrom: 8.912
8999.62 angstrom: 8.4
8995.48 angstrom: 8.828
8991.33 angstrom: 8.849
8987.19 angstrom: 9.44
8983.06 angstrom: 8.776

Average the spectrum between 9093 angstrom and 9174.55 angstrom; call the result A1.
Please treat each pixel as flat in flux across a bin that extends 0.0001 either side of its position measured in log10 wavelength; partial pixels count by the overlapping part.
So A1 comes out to 8.75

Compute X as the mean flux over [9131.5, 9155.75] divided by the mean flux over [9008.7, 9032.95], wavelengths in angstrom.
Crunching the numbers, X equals 1.0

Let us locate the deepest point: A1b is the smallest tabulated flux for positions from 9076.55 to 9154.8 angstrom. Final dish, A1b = 8.435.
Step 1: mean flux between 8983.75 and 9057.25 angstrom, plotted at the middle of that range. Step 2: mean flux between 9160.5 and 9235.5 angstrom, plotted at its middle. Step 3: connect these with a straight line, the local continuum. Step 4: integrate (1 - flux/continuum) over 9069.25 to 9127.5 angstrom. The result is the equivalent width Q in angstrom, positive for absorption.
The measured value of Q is -0.9 angstrom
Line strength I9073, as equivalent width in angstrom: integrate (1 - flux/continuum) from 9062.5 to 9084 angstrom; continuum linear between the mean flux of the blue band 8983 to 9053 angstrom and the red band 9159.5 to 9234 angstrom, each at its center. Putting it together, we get -0.6 angstrom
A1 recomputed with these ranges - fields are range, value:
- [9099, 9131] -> 8.73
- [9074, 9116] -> 8.8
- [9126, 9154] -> 8.82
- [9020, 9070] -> 8.92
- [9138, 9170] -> 8.77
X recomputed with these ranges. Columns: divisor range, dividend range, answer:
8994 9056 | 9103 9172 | 1.00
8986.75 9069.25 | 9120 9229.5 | 0.98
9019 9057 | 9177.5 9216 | 0.96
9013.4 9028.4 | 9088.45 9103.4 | 1.05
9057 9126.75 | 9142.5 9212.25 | 0.99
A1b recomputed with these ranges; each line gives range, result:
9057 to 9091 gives 8.447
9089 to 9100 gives 8.589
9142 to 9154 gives 8.926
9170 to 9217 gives 8.058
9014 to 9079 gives 7.787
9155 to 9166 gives 8.499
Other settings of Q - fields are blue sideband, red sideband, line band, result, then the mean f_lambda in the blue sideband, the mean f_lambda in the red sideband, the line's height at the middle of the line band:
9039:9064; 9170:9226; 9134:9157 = -0.5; 8.81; 8.57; 8.66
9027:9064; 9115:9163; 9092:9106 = 0.0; 8.92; 8.78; 8.84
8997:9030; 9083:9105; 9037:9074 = -0.8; 8.59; 8.83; 8.71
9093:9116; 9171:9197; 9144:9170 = 0.1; 8.77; 8.81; 8.8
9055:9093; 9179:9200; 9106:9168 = 0.4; 8.86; 8.74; 8.79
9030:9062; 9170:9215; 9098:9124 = 0.1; 8.93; 8.67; 8.82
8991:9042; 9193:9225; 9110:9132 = -0.2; 8.73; 8.43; 8.57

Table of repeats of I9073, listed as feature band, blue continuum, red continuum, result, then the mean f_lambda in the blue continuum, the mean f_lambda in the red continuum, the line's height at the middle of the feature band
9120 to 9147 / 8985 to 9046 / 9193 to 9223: -0.5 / 8.79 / 8.45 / 8.58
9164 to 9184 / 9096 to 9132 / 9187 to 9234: -0.6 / 8.73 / 8.33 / 8.48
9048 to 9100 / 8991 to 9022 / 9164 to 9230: -2.0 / 8.53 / 8.51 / 8.52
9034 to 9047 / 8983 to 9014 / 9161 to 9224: -0.3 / 8.82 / 8.58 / 8.77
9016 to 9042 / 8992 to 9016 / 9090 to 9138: -0.5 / 8.63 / 8.75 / 8.66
